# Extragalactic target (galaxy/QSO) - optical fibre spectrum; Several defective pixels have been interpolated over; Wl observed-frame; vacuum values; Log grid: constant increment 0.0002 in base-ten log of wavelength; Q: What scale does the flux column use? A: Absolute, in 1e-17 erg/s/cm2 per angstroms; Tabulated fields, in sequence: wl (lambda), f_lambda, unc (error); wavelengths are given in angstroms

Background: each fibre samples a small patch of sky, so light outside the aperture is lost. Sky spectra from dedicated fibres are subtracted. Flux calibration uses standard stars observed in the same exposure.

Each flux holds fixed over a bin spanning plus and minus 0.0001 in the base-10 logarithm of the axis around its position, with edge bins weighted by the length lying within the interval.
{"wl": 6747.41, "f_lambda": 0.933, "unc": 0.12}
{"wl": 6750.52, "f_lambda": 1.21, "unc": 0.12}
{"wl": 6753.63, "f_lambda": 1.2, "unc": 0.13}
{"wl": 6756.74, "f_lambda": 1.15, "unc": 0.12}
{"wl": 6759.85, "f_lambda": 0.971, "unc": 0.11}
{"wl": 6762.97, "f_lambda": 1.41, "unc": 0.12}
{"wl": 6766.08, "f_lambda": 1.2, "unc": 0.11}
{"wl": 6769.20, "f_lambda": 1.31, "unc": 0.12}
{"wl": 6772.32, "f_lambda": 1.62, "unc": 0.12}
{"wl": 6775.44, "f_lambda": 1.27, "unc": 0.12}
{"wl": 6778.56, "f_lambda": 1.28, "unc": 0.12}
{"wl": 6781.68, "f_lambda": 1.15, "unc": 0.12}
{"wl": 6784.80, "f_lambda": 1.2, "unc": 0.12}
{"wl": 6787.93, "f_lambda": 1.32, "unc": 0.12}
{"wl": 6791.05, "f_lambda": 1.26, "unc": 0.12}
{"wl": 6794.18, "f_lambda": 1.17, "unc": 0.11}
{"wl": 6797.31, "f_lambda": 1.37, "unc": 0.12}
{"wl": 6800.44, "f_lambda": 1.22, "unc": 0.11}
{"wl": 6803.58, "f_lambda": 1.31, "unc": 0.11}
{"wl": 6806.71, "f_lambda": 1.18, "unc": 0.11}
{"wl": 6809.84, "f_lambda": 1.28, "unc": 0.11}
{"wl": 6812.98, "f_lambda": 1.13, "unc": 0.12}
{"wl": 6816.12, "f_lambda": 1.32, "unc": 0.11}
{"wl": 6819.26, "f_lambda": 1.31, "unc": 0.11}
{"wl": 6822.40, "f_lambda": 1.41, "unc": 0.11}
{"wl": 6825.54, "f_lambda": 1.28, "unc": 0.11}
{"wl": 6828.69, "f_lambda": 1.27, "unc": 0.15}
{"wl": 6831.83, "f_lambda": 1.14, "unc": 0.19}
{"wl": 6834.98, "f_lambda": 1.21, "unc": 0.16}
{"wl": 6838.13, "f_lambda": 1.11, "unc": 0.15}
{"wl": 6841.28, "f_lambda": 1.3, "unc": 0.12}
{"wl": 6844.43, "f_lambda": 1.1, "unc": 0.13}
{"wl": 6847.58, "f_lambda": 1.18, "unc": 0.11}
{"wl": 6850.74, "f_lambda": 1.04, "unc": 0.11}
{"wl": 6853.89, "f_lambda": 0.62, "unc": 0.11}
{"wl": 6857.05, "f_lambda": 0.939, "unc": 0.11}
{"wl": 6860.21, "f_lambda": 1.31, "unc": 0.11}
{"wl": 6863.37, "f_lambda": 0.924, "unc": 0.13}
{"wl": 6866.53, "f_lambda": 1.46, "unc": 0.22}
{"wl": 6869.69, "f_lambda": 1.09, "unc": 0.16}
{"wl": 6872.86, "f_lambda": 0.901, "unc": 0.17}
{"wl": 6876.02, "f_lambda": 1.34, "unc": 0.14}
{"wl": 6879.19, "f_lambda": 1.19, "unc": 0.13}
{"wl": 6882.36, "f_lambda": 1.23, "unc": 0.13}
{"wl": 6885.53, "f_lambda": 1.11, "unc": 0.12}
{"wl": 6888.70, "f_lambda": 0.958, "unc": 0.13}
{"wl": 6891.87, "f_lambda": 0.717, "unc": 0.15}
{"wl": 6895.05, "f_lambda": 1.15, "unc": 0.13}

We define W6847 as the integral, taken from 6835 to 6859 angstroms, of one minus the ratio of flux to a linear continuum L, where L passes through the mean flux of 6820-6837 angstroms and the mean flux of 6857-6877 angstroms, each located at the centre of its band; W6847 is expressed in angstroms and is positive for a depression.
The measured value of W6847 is 3.01 angstroms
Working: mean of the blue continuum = 1.26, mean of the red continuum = 1.15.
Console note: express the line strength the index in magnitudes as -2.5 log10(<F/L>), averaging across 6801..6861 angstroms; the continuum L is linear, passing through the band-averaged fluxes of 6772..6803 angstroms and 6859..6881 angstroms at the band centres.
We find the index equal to 0.04 mag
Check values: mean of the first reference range 1.27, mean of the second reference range 1.17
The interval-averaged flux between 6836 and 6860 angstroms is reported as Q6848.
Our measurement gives 1.06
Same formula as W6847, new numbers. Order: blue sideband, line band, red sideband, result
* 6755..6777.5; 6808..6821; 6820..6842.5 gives -0.1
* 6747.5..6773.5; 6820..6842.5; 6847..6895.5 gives -2.4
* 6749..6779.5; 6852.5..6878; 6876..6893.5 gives 0.5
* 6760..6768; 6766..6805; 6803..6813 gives -1.5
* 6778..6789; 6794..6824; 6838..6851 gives -1.8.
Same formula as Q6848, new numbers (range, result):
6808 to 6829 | 1.29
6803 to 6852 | 1.22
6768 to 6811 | 1.28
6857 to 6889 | 1.15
